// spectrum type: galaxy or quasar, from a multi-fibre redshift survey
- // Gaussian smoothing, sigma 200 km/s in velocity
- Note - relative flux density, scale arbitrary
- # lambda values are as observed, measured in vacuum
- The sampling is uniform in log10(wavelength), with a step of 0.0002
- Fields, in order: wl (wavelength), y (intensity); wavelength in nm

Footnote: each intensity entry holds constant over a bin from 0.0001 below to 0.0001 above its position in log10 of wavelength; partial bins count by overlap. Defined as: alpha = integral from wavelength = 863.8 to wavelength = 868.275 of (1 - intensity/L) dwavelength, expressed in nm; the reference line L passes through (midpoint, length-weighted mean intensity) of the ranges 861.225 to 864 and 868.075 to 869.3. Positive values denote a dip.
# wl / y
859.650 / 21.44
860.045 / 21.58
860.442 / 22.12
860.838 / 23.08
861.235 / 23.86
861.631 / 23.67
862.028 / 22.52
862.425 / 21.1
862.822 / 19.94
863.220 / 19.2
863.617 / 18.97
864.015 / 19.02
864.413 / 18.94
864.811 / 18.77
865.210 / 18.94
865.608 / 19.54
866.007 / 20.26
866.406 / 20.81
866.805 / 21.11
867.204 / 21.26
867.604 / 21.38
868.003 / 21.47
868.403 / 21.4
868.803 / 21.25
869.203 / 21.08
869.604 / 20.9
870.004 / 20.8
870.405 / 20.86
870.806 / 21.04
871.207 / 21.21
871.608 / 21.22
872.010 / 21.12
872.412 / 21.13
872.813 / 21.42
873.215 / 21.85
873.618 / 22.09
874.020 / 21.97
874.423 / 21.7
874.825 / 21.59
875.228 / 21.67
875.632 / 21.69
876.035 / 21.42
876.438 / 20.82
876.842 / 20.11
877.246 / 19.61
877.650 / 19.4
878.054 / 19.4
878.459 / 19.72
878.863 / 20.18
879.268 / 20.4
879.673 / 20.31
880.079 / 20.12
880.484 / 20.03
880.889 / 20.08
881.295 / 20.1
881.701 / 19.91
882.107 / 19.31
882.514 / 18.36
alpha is 0.213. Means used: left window 21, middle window 20.2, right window 21.3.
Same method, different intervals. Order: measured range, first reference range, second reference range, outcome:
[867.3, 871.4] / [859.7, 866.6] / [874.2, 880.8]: -0.10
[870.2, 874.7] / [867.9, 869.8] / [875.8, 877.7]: -0.13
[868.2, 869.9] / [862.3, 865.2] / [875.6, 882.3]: -0.13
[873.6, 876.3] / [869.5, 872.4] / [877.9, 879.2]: -0.17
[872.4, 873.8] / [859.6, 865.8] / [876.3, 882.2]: -0.10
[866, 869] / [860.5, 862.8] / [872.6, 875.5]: 0.14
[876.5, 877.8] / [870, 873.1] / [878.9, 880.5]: 0.04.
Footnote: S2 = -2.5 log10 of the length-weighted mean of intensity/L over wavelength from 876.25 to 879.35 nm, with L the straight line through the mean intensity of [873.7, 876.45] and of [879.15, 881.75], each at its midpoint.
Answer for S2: 0.05 mag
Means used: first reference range 21.6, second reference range 20.1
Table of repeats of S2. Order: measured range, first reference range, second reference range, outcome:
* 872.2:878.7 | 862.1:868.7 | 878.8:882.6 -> -0.05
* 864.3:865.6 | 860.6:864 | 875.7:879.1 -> 0.12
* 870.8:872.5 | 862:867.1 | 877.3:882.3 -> -0.07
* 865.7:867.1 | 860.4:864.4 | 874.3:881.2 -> 0.02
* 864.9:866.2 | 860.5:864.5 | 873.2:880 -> 0.08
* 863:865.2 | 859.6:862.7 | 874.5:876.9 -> 0.17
